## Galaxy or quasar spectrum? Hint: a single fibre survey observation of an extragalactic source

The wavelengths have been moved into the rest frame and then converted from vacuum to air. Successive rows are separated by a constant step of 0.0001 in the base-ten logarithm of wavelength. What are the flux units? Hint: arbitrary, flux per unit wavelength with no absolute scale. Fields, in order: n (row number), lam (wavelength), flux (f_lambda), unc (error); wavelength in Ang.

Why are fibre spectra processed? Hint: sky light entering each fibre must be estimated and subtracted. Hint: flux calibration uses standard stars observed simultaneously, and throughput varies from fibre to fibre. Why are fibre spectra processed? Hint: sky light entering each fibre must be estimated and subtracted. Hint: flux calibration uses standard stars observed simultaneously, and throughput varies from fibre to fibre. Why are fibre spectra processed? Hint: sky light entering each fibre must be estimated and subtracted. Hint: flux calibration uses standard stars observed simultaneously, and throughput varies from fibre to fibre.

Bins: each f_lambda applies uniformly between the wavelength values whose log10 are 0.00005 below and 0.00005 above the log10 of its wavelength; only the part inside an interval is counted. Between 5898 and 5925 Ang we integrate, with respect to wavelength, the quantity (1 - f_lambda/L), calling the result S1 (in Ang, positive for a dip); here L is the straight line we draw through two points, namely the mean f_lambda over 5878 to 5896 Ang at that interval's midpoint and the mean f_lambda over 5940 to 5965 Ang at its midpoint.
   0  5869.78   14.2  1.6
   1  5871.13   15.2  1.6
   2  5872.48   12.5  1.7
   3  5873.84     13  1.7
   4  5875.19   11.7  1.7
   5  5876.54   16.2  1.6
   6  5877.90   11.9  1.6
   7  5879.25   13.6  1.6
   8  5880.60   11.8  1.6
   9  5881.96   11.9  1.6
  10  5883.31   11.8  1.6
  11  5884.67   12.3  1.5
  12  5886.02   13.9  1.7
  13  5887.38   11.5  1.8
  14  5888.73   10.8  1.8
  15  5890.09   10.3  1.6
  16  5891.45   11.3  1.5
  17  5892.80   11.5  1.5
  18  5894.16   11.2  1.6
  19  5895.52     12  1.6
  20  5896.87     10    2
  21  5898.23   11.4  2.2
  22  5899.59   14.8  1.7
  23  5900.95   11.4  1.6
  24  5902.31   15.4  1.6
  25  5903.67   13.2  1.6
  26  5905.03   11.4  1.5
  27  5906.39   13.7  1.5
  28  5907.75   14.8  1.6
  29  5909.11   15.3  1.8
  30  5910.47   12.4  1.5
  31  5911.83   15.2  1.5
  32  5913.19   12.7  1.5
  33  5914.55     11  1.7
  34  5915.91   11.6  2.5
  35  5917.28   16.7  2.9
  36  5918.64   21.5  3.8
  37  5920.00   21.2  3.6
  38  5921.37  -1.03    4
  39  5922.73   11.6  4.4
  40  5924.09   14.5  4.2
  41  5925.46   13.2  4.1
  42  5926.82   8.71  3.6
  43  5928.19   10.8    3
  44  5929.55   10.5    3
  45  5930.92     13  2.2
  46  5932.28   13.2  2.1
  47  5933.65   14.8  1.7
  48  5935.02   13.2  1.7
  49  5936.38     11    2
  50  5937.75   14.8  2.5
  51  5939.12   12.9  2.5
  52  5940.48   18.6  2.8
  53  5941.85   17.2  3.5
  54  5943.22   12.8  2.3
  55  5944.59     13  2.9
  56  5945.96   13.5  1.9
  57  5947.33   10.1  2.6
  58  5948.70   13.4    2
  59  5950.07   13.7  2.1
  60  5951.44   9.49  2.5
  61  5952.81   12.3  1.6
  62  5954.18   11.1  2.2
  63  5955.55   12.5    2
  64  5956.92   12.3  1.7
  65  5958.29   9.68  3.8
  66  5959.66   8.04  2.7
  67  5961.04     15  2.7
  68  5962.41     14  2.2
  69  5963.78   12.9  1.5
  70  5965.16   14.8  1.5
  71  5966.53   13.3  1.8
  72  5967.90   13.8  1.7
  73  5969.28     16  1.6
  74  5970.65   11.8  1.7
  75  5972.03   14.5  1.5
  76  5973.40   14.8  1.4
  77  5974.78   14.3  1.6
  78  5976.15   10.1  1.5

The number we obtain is -2.9 Ang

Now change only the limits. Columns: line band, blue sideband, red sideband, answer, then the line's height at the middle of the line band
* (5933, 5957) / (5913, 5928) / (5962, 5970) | 0.6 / 13.5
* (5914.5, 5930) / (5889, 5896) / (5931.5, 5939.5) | 0.0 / 12.7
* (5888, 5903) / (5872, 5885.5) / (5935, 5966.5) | 1.1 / 12.7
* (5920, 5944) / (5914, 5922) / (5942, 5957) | 0.8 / 13.1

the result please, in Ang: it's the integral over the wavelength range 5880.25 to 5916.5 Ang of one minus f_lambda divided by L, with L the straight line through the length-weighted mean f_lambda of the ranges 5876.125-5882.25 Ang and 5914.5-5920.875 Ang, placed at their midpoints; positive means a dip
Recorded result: 5.64 Ang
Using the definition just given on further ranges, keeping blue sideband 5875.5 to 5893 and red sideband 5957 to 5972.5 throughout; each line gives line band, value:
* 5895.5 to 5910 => -0.8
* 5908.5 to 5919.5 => -1.9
